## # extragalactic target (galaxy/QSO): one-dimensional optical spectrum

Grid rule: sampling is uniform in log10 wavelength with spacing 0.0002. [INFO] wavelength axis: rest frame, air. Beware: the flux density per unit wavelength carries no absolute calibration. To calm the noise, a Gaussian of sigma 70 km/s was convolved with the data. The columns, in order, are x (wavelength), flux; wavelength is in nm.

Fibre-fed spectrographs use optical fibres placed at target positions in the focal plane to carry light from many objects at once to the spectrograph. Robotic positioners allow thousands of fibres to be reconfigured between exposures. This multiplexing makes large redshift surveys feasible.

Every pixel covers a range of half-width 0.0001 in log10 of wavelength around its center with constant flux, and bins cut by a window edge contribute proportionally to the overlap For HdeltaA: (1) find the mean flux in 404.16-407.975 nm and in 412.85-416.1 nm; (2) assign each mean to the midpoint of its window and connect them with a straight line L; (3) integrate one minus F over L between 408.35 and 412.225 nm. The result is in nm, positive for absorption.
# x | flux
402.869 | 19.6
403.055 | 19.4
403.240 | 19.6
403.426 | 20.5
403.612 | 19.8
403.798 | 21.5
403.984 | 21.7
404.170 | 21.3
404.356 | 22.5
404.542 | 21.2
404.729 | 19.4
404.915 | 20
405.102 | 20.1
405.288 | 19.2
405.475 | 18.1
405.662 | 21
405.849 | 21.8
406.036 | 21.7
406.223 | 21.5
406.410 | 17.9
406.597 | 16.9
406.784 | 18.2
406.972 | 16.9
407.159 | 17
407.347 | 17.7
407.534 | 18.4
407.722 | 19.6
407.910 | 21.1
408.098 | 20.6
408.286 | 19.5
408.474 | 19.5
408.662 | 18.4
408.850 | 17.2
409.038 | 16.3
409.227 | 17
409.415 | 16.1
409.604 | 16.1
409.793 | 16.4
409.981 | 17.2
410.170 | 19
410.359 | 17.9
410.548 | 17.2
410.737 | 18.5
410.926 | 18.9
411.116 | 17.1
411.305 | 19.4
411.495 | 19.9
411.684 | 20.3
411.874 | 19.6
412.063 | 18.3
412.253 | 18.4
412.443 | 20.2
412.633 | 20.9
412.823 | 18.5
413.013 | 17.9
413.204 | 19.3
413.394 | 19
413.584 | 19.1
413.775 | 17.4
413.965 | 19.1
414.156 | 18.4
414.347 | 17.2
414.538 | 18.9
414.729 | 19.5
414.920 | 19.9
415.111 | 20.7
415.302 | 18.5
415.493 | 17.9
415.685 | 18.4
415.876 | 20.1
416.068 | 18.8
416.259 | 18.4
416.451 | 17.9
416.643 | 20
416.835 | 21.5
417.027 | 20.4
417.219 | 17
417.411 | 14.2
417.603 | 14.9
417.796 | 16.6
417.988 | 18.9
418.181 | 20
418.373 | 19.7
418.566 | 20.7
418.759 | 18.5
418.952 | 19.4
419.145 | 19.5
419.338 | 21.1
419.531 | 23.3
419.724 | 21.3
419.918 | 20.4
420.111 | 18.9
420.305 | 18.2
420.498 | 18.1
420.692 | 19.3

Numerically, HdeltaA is 0.23 nm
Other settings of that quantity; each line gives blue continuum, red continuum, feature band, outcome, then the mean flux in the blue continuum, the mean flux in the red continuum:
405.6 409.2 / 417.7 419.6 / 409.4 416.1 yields 0.24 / 19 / 19.7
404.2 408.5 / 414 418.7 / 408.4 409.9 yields 0.17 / 19.6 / 18.7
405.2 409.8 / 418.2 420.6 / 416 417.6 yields 0.11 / 18.6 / 19.9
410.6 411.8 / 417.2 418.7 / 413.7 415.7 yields -0.04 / 19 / 17.8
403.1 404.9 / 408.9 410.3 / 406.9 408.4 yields -0.05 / 20.8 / 16.9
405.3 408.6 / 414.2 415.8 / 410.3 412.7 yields 0.01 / 19.2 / 18.9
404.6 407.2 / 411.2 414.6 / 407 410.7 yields 0.23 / 19.3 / 19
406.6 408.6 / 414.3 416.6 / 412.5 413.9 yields 0.00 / 18.8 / 18.9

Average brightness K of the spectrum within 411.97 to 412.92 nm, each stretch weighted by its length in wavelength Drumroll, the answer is 19.3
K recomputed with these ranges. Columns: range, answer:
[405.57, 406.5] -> 20.8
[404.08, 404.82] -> 21.1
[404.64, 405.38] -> 19.7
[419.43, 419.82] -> 22.3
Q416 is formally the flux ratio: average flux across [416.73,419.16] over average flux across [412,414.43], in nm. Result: 1.0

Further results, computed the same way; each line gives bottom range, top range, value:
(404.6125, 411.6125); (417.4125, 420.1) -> 1.04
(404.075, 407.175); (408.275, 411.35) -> 0.89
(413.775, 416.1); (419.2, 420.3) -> 1.10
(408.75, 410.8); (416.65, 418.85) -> 1.08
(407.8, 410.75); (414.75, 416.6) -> 1.06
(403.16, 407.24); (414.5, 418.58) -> 0.94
